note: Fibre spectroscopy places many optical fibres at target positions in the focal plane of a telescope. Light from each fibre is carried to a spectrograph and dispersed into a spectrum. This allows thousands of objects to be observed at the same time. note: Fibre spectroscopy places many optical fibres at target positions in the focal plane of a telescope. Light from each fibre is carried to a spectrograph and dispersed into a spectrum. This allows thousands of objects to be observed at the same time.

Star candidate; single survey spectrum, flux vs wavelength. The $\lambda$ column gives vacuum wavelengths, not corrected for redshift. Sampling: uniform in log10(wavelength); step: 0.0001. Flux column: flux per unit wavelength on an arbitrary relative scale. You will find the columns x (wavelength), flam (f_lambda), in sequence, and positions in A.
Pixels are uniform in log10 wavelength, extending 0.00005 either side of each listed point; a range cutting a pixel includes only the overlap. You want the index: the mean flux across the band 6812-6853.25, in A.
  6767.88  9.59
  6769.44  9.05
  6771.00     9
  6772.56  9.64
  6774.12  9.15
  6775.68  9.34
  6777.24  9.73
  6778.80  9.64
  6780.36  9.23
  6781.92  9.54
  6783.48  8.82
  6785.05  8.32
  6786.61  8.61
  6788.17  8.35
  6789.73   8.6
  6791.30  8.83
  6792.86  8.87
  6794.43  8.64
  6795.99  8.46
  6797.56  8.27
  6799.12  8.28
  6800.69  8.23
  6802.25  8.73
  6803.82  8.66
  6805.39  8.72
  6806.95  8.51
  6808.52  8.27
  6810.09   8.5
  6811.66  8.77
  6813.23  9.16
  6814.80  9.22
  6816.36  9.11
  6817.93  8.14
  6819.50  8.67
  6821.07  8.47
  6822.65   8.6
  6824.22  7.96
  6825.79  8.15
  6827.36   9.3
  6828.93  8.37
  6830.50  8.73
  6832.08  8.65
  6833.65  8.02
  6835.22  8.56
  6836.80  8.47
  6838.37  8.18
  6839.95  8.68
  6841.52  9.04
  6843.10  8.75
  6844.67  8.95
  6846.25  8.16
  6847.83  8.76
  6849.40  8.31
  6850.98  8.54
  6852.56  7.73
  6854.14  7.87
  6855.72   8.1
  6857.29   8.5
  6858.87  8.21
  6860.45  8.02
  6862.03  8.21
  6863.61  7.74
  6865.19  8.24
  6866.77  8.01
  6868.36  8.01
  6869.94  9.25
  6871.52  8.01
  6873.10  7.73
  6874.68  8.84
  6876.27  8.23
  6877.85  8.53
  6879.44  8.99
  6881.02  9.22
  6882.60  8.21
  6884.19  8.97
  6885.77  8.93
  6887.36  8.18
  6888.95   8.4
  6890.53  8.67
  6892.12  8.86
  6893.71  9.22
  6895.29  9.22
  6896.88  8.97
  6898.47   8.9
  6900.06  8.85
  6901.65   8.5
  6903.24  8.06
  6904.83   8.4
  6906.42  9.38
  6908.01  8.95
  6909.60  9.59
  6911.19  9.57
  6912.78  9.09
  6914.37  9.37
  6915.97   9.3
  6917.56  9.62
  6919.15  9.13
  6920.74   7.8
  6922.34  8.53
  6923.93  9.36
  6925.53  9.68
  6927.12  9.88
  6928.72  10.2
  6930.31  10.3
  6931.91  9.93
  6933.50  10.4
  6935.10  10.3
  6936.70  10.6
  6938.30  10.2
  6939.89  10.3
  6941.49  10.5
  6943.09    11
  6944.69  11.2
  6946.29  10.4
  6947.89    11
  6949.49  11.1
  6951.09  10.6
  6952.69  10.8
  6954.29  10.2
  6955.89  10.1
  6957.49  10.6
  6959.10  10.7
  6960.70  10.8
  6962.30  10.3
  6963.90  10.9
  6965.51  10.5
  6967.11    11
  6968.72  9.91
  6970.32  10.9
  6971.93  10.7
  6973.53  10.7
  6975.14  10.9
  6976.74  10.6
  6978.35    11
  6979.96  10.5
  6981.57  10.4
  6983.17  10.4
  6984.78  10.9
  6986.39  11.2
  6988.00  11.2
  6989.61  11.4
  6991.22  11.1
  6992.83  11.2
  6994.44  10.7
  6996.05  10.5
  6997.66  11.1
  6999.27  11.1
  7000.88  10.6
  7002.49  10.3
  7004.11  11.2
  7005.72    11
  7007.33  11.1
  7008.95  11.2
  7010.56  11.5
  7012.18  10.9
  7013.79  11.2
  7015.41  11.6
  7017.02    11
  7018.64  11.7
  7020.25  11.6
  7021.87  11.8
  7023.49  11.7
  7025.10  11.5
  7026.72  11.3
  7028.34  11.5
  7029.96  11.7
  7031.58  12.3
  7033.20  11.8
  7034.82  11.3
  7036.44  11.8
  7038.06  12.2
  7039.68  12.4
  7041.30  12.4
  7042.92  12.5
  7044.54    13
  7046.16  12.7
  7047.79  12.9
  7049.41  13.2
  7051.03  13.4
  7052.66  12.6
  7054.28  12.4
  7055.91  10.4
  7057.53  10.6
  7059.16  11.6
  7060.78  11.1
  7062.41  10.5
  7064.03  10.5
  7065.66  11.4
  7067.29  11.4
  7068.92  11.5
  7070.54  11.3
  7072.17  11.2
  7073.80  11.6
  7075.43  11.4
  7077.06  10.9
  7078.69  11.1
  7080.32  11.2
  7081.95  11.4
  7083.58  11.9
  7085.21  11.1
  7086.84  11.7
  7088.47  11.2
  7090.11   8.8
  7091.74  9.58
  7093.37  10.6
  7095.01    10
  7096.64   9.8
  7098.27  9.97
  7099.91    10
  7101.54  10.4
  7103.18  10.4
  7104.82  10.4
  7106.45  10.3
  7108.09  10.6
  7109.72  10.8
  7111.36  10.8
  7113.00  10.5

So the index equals 8.57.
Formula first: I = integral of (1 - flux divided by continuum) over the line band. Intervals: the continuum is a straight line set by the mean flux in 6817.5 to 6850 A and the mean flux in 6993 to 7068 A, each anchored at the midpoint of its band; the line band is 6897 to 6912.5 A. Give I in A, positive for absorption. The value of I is 1.1 A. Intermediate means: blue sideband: 8.53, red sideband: 11.6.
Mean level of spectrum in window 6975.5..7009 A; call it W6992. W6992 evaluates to 10.9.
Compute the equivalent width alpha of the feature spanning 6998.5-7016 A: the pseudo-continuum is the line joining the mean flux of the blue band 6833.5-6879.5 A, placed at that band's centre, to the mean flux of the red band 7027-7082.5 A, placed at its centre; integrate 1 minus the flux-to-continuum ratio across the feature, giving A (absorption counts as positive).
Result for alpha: -0.2 A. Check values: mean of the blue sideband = 8.35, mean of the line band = 11.1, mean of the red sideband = 11.7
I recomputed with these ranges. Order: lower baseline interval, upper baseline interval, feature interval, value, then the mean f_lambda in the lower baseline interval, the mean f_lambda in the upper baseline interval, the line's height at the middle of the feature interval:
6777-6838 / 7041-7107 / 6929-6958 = -1.6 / 8.66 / 11.2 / 9.97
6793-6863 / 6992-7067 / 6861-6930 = 5.1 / 8.49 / 11.6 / 9.52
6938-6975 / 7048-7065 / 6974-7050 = -1.4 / 10.6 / 11.7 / 11.2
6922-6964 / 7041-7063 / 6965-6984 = 0.4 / 10.4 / 12.1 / 10.9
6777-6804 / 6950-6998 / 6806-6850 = 2.7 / 8.75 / 10.7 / 9.15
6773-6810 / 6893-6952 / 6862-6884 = 2.2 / 8.78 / 9.66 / 9.33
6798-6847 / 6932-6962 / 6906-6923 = 1.6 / 8.58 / 10.6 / 10.1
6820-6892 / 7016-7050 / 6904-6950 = 0.3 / 8.44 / 12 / 9.87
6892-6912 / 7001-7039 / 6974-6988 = -0.2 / 8.96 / 11.4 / 10.6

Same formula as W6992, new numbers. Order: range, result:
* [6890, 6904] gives 8.81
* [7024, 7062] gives 12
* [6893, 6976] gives 9.94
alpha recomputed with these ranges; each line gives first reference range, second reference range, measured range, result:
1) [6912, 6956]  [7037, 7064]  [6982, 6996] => 0.03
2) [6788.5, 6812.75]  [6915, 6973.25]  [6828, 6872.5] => 3.78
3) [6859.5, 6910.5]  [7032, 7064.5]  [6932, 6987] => -2.64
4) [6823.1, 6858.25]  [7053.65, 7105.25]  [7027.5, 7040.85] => -1.92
